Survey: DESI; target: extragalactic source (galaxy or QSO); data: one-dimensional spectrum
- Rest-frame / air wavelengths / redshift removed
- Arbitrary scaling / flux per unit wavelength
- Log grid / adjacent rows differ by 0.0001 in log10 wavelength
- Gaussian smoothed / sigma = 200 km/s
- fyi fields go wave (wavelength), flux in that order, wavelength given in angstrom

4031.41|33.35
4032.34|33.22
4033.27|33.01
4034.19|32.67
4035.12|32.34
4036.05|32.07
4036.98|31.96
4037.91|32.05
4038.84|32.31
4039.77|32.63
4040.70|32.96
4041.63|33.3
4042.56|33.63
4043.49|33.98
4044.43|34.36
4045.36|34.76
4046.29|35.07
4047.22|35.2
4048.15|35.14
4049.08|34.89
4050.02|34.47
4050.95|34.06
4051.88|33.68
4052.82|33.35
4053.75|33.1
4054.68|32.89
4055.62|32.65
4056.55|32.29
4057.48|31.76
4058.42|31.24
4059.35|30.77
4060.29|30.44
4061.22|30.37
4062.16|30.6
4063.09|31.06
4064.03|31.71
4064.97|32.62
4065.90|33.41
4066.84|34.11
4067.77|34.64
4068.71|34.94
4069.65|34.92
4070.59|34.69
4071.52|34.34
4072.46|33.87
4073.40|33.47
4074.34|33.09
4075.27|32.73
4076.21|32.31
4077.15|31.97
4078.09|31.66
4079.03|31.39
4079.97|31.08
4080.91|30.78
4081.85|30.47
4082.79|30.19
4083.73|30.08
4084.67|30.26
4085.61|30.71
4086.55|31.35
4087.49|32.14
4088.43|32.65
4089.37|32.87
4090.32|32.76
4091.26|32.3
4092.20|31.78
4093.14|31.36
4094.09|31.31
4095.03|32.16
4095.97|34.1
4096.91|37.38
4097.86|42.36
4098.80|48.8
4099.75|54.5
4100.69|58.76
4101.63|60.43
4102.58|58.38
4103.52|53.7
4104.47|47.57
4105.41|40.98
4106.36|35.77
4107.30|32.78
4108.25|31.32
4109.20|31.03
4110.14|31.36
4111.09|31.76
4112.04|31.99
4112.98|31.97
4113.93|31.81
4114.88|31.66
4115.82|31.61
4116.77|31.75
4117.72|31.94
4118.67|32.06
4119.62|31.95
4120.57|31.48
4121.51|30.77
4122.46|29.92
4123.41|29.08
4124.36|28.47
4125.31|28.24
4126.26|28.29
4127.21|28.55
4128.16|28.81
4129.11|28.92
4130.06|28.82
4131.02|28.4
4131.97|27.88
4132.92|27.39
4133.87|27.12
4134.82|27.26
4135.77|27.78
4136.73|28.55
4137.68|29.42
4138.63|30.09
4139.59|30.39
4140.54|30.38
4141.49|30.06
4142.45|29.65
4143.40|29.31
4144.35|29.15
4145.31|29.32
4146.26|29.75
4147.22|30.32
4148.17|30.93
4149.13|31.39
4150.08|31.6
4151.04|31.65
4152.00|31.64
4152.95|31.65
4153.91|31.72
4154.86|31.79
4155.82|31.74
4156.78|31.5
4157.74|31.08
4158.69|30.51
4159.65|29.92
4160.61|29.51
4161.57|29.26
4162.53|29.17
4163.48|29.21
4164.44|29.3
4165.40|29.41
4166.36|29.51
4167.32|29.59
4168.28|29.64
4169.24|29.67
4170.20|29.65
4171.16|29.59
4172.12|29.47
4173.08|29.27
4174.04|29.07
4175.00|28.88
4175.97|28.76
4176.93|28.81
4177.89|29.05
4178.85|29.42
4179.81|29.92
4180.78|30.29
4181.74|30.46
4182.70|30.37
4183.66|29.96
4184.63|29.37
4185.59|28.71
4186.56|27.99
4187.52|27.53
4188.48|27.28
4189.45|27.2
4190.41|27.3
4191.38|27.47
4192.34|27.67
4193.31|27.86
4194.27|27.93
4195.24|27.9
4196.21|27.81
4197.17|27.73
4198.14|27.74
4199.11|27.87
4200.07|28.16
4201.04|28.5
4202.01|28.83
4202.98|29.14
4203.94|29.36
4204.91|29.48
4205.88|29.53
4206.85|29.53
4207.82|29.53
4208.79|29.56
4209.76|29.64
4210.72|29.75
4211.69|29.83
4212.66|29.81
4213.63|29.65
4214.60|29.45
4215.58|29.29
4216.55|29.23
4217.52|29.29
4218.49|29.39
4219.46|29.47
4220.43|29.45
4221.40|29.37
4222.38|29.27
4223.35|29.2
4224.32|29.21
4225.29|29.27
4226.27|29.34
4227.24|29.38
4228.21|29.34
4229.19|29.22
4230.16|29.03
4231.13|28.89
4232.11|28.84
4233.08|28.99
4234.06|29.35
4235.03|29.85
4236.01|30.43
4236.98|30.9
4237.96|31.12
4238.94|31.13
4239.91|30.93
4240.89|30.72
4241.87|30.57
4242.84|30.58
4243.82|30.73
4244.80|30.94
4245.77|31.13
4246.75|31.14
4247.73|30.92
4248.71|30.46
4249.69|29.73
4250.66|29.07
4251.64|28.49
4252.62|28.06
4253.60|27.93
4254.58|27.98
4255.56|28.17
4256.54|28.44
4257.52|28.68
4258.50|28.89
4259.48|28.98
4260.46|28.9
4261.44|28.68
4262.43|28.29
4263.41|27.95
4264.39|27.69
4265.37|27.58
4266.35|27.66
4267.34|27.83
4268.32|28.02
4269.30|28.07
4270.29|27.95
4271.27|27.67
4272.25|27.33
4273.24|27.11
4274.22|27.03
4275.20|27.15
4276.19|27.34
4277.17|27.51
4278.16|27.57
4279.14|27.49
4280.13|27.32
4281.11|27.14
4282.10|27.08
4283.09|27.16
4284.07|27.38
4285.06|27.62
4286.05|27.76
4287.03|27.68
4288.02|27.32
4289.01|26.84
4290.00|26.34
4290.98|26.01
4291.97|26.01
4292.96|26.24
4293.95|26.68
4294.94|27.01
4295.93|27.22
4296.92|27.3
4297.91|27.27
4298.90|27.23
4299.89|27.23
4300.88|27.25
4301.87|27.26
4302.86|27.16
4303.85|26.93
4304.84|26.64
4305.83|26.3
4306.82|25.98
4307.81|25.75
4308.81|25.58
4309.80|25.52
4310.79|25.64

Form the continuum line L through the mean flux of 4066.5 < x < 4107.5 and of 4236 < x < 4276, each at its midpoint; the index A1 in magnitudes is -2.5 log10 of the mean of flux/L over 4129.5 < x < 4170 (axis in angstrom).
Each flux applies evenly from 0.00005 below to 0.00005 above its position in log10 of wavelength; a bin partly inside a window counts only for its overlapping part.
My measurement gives 0.14 mag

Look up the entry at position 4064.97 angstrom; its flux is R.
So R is 32.62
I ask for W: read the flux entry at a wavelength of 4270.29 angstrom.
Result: 27.95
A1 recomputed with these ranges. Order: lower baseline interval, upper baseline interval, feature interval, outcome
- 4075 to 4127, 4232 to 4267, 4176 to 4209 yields 0.102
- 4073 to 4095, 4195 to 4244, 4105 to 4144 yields 0.022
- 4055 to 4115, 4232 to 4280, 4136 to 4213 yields 0.084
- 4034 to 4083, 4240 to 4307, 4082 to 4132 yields -0.096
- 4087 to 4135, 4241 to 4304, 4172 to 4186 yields 0.085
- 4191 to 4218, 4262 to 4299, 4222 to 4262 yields -0.056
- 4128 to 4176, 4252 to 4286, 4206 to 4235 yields -0.029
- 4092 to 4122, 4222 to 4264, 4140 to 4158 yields 0.146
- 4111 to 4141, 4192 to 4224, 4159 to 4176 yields 0.000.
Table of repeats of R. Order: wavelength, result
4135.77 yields 27.78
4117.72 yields 31.94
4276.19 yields 27.34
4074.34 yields 33.09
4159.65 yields 29.92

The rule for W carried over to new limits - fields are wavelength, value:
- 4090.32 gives 32.76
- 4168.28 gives 29.64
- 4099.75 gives 54.5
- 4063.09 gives 31.06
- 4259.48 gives 28.98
